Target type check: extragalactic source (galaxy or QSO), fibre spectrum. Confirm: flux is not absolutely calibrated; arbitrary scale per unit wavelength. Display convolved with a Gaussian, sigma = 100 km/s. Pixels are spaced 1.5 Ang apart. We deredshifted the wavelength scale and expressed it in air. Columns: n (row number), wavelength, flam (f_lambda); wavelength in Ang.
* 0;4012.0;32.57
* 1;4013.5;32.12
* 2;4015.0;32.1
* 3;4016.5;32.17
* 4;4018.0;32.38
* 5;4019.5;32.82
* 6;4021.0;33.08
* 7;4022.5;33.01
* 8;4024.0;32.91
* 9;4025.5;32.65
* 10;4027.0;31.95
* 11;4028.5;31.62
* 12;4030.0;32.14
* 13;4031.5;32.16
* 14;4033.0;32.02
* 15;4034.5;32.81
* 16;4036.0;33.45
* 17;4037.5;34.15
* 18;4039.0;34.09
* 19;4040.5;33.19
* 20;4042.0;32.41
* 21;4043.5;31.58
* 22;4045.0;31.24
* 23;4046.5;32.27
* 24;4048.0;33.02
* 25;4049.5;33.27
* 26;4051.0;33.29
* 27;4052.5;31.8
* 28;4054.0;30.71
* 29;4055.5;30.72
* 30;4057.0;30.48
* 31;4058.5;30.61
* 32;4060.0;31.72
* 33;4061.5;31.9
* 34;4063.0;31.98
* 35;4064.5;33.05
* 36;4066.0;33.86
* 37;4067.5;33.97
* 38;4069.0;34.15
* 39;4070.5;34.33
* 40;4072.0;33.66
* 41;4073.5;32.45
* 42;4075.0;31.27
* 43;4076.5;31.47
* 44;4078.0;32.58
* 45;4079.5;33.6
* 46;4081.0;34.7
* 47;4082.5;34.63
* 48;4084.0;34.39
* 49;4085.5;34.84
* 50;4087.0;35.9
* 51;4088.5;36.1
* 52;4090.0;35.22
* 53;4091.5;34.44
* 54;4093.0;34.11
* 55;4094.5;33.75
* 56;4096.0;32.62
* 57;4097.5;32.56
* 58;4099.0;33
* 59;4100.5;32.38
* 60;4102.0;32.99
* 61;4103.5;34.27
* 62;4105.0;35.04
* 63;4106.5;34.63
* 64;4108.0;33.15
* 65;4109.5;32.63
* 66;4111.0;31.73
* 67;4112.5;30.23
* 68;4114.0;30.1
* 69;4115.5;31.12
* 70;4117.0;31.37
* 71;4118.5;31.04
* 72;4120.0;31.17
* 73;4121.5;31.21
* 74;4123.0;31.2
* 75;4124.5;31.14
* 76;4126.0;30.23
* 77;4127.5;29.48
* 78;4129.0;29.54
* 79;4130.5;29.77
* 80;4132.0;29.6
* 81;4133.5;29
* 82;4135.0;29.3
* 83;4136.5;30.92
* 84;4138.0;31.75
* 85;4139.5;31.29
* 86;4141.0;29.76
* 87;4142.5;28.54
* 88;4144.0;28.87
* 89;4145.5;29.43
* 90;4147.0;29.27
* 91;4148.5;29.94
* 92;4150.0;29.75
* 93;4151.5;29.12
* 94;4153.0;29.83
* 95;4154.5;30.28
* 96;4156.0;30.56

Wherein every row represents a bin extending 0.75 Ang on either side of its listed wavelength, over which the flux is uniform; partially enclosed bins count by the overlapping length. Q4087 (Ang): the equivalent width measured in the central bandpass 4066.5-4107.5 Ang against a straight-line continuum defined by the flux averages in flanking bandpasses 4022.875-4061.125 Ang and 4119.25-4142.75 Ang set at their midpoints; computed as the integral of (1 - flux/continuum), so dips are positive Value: -3.4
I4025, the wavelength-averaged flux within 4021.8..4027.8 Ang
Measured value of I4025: 32.6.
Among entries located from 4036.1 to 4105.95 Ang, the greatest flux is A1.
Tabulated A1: 36.1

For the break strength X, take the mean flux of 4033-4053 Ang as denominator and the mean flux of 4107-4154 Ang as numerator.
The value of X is 0.93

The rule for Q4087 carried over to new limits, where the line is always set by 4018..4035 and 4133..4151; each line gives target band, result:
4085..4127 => -2.9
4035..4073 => -0.9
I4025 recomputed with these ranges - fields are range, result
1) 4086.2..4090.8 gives 35.7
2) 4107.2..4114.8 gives 31.6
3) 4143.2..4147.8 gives 29.2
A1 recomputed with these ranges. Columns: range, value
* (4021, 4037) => 33.45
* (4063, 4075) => 34.33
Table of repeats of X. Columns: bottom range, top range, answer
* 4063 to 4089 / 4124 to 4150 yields 0.88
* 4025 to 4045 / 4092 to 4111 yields 1.02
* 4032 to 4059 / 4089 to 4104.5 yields 1.04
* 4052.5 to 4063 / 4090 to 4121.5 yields 1.05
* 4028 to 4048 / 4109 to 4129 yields 0.95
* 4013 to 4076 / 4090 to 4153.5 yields 0.96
